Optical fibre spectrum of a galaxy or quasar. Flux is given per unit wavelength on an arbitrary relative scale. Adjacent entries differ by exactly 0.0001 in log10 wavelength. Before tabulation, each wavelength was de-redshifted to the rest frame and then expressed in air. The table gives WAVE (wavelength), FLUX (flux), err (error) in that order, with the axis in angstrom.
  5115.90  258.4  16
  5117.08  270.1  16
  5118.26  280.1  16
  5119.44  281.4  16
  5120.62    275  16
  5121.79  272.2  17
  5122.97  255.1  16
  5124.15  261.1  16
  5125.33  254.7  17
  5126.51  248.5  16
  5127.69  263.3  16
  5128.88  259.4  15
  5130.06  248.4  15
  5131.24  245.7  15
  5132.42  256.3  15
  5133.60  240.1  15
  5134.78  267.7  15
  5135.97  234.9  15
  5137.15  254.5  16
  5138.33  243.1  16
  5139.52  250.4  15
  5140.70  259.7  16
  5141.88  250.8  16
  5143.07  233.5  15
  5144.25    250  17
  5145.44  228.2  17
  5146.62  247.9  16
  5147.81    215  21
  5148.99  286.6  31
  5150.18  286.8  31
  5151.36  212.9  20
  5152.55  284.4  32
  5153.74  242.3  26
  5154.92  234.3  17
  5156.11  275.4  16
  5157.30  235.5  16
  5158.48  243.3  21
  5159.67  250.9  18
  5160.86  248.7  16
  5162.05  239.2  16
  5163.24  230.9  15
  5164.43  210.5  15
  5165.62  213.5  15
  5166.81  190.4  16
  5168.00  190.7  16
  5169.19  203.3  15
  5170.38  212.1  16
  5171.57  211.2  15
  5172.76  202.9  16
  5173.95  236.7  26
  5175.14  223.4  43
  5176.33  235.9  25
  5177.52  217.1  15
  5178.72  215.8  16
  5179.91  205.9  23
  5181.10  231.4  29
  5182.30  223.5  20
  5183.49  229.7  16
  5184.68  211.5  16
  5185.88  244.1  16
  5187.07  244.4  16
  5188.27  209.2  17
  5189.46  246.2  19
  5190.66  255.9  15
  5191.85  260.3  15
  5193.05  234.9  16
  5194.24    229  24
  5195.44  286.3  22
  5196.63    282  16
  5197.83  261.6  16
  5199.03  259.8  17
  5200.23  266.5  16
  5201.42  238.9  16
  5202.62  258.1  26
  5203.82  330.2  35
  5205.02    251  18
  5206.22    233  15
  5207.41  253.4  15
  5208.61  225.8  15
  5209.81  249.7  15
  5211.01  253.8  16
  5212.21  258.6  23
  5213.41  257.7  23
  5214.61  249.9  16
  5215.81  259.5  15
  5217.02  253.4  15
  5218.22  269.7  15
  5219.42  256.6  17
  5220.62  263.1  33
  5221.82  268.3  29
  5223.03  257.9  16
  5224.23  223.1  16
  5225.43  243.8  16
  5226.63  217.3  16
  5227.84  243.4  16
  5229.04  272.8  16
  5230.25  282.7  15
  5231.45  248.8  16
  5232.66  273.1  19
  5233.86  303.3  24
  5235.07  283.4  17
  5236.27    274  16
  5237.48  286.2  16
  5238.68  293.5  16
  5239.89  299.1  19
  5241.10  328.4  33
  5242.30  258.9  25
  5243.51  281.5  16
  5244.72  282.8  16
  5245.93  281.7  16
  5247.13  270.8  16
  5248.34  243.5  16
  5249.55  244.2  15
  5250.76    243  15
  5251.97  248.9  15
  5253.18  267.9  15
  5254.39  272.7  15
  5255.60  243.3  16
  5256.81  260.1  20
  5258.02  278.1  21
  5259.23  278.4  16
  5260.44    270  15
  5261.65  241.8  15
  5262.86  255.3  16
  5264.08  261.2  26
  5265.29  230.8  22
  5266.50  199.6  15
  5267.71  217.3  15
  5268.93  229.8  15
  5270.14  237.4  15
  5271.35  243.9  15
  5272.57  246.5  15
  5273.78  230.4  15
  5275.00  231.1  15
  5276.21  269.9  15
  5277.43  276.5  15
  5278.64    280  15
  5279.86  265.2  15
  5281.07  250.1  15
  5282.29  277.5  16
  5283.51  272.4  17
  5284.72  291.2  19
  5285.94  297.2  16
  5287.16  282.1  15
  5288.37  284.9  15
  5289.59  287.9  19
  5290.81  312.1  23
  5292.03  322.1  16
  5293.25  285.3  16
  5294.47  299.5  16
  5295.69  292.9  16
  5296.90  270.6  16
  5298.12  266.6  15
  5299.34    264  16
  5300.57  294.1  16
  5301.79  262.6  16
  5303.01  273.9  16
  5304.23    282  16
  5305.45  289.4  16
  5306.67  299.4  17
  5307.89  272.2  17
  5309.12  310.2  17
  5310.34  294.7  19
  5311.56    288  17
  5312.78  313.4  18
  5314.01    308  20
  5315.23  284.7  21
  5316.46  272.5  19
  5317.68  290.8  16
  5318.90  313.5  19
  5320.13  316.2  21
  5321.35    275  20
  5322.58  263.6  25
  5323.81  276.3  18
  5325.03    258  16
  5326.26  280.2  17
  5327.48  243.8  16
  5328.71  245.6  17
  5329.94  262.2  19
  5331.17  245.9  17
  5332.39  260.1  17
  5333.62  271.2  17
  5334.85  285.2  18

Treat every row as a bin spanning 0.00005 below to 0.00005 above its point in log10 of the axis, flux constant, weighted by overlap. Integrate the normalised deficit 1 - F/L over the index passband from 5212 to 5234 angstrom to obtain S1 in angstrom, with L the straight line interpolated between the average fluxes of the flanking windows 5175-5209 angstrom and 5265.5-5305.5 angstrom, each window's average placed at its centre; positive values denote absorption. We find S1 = -0.4 angstrom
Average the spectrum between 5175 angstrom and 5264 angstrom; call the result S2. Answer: 256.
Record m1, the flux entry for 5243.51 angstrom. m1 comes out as 281.5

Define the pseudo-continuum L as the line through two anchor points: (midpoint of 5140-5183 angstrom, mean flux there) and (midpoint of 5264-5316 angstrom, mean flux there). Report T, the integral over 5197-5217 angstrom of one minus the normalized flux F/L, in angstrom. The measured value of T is -0.8 angstrom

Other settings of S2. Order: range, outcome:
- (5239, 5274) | 257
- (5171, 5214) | 243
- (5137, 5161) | 249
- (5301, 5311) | 286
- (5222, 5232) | 249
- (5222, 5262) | 267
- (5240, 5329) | 272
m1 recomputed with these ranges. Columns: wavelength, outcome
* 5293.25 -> 285.3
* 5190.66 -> 255.9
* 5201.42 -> 238.9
